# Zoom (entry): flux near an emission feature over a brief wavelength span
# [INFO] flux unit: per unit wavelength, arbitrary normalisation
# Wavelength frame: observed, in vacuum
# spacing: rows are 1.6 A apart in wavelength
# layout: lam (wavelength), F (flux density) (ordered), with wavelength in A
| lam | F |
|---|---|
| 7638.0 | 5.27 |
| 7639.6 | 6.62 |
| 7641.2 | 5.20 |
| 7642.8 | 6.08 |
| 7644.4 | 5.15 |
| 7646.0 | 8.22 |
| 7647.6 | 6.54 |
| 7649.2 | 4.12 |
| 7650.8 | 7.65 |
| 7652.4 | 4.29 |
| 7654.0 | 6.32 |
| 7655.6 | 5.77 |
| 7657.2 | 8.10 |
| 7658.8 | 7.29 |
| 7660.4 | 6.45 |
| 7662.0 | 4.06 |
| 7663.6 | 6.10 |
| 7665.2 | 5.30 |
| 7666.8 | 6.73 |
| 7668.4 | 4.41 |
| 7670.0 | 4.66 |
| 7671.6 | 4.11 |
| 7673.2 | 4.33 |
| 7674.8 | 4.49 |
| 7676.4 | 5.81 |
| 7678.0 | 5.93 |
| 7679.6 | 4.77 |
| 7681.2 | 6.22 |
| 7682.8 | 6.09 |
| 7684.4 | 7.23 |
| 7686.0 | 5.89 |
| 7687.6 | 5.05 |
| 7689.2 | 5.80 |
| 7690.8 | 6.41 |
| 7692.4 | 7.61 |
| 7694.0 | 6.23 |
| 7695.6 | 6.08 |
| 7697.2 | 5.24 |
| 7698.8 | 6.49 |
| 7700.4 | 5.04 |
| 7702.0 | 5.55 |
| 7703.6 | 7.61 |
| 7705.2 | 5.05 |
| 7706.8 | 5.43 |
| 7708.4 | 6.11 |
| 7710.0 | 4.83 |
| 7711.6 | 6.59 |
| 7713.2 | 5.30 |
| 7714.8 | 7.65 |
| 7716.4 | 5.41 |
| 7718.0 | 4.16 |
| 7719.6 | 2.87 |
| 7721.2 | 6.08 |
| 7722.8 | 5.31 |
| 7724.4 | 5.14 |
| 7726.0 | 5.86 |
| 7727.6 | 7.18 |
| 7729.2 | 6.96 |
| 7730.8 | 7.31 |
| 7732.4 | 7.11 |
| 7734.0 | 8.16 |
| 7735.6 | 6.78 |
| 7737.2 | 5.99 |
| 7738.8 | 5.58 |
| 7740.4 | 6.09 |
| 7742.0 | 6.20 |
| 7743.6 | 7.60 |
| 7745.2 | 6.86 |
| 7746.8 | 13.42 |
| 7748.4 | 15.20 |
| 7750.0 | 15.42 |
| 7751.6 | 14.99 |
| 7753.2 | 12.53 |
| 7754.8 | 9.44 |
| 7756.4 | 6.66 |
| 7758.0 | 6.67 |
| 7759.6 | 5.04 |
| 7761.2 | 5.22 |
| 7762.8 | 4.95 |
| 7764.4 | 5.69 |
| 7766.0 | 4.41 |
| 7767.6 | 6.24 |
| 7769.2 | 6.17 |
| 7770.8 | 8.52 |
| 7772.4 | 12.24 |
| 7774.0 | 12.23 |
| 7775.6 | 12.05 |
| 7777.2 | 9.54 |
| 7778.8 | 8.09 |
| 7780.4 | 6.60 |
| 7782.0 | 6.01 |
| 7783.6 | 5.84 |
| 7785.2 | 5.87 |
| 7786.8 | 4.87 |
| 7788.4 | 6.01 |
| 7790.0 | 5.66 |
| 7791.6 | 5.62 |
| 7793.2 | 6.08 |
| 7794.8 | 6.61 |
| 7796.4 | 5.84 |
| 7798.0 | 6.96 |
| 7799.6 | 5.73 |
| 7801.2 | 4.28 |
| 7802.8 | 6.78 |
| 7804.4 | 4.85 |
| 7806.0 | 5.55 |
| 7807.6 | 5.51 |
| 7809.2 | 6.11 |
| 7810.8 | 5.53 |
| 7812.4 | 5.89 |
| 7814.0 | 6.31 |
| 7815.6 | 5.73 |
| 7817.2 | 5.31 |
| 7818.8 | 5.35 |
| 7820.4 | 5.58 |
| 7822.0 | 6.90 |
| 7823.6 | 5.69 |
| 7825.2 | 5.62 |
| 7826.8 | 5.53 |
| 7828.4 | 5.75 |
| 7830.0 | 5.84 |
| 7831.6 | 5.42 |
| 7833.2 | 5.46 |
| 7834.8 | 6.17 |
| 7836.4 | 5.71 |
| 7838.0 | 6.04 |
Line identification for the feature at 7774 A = [N II] 6583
